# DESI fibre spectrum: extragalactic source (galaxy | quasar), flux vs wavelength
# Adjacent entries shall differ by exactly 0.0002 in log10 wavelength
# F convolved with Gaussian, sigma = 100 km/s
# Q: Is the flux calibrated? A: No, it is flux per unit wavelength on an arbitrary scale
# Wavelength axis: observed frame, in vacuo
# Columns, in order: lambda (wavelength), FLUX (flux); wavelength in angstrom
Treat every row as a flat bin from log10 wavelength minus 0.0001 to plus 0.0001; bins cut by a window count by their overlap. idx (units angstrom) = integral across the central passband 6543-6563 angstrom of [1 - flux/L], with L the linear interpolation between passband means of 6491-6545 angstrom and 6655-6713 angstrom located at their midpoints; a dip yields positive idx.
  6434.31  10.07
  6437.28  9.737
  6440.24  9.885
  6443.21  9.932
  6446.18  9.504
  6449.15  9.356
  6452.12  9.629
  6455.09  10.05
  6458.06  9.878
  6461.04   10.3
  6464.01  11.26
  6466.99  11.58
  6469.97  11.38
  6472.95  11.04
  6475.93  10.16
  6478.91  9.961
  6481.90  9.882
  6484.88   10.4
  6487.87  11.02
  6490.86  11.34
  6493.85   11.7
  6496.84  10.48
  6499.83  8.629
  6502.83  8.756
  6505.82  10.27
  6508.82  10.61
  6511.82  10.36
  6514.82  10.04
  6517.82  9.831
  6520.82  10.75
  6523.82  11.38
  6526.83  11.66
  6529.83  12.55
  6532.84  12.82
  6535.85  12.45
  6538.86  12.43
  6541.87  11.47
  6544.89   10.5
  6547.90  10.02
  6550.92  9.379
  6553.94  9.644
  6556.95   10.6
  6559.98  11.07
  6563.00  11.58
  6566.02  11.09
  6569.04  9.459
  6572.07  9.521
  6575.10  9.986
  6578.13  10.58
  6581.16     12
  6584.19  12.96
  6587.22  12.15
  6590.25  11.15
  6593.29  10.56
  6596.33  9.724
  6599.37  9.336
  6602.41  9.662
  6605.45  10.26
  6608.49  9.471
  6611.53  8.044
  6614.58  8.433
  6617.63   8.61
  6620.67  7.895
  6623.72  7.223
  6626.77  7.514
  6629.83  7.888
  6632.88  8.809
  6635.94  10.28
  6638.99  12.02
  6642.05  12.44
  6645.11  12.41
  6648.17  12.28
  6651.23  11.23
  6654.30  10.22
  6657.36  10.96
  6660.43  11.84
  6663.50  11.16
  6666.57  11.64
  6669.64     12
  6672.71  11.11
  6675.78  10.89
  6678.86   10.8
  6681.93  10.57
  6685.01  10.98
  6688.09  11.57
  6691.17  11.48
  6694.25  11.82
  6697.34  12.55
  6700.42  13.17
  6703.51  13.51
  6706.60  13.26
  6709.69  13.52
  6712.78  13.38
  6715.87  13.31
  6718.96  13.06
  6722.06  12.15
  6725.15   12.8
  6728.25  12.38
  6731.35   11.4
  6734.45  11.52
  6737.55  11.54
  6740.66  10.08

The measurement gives 1.5 angstrom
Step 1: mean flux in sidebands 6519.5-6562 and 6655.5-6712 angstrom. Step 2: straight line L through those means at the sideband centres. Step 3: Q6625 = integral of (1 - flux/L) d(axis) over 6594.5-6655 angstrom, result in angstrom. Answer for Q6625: 9.9 angstrom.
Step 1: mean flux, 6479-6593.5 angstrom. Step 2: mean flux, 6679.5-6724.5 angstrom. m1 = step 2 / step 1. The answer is 1.1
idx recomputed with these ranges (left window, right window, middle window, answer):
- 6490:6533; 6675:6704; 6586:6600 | 0.6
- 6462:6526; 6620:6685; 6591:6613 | 1.9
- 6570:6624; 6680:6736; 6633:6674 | -1.0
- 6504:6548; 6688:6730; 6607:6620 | 3.6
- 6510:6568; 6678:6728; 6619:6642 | 5.4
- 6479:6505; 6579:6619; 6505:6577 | -4.1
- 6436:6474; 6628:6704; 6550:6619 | 4.2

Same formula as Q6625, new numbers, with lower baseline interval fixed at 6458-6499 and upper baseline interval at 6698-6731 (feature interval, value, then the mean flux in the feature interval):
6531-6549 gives -0.6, 11.7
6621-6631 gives 3.8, 7.57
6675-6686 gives 1.6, 10.8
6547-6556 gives 1.4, 9.72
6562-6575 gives 1.4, 10.3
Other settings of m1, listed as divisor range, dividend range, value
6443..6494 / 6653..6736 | 1.15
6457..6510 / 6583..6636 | 0.90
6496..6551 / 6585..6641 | 0.88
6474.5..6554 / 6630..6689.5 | 1.04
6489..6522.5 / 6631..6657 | 1.09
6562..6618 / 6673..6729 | 1.20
